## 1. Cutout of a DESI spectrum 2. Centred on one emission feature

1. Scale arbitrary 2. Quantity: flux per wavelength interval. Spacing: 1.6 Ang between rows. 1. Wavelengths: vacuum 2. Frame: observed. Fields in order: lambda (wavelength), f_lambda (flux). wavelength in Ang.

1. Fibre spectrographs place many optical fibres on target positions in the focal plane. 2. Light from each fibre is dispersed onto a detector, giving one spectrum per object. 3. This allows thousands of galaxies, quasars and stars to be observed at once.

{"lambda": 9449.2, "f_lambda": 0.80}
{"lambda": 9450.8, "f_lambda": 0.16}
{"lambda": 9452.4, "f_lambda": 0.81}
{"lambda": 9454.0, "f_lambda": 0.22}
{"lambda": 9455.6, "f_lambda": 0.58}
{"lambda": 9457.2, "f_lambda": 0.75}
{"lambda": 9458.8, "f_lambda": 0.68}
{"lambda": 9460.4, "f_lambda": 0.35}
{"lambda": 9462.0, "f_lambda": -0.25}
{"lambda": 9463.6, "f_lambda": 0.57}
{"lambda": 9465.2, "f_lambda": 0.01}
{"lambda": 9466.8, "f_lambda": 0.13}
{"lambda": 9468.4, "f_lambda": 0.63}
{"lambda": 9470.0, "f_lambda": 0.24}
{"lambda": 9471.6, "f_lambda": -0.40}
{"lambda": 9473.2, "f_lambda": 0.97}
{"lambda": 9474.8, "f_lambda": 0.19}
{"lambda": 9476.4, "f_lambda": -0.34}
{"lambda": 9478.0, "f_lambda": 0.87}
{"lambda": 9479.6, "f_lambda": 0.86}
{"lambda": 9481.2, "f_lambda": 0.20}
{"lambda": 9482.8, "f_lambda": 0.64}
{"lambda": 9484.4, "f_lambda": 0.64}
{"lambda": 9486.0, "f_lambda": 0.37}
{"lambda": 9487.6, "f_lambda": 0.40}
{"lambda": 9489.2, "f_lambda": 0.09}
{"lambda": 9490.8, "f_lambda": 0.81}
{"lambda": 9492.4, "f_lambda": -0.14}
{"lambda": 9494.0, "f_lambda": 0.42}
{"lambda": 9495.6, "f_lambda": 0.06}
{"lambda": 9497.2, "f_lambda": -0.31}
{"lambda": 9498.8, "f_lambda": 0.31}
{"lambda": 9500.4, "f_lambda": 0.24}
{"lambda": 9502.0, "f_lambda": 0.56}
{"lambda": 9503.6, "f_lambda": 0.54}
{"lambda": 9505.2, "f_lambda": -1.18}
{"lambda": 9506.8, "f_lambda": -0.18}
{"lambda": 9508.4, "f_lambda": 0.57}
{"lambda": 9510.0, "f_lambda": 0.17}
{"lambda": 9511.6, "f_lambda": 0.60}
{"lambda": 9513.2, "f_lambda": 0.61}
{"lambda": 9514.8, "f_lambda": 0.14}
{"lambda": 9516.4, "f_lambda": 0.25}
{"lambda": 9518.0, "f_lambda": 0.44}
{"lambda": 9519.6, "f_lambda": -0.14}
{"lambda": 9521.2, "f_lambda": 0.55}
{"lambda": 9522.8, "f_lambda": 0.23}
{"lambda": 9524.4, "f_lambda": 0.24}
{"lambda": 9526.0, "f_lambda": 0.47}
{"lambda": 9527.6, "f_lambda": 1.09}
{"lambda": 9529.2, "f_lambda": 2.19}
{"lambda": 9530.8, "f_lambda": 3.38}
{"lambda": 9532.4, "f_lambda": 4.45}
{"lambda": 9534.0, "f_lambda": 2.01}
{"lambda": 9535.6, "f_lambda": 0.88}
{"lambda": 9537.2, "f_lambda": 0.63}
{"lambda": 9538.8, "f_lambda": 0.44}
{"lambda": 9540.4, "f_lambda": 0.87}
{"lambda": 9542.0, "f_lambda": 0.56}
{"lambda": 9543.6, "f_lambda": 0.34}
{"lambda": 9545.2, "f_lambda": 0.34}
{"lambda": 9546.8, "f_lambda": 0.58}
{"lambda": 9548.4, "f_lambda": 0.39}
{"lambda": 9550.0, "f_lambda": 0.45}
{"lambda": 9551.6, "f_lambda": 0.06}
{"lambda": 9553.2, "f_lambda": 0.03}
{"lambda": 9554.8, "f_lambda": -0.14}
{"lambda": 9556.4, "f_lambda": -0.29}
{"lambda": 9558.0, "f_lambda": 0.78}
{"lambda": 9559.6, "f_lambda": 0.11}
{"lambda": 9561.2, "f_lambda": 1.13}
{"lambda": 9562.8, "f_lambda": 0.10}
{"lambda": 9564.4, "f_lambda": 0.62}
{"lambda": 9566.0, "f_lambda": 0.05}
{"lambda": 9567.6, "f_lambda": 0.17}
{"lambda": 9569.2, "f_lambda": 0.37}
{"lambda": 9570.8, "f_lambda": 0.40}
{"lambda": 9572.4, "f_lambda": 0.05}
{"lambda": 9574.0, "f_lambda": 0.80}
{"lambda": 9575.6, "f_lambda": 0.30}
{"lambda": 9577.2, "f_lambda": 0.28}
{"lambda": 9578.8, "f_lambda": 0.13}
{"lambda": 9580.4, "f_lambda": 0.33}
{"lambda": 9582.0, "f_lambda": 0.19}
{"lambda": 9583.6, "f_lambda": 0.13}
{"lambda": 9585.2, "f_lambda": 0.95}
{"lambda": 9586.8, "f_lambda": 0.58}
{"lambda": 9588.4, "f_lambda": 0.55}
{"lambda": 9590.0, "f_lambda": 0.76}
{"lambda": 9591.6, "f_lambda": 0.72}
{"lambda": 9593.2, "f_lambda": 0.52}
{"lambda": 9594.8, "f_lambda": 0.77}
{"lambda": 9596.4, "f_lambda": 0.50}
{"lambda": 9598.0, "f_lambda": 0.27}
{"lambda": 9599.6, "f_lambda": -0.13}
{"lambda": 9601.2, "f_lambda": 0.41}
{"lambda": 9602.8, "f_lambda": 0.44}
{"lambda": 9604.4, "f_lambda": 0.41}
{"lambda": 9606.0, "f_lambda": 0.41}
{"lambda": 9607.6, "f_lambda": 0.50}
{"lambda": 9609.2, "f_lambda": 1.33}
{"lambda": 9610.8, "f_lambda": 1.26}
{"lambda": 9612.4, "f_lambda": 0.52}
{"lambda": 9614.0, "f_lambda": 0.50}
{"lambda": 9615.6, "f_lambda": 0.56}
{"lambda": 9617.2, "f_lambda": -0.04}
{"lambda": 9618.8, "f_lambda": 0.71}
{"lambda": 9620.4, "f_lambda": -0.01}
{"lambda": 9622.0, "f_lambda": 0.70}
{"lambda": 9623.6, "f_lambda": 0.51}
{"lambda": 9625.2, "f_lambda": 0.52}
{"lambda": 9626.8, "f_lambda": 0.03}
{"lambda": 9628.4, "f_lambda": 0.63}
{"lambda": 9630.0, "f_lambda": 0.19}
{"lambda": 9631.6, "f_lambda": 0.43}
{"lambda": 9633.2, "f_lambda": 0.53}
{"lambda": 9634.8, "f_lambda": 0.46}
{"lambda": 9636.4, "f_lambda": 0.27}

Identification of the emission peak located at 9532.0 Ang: [O III] 5007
